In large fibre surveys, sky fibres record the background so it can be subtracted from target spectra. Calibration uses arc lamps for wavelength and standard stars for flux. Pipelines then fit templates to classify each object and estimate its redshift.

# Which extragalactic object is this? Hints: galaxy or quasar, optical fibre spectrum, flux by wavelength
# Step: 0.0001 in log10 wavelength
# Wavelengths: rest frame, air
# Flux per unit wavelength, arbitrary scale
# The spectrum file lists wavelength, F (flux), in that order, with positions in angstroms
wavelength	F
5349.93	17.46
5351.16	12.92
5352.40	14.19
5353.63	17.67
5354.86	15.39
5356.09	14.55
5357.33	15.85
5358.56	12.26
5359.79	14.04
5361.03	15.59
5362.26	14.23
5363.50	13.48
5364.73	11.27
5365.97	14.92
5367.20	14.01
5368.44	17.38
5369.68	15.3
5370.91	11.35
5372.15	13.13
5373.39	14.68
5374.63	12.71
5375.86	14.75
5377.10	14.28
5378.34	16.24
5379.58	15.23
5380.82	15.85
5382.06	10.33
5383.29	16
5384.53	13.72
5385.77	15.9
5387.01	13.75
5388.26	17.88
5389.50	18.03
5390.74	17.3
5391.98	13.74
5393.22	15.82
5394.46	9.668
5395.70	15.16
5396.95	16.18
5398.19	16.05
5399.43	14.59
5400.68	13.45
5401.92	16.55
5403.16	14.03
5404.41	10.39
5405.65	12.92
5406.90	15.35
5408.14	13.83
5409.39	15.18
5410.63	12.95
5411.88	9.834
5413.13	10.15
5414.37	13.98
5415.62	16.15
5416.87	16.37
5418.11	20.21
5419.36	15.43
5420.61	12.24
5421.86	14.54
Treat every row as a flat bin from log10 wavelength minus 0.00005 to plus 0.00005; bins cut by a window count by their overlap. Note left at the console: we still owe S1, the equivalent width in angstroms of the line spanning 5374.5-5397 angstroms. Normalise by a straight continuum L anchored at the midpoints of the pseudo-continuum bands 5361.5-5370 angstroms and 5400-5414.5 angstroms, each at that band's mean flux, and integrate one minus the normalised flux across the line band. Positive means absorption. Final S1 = -1.8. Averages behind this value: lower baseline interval 14.4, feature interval 14.9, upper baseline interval 13.2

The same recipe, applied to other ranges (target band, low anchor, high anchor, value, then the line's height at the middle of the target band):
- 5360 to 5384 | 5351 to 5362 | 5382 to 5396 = 1.00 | 14.9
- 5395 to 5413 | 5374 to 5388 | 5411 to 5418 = 0.16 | 14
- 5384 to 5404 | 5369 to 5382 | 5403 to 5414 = -2.56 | 13.4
